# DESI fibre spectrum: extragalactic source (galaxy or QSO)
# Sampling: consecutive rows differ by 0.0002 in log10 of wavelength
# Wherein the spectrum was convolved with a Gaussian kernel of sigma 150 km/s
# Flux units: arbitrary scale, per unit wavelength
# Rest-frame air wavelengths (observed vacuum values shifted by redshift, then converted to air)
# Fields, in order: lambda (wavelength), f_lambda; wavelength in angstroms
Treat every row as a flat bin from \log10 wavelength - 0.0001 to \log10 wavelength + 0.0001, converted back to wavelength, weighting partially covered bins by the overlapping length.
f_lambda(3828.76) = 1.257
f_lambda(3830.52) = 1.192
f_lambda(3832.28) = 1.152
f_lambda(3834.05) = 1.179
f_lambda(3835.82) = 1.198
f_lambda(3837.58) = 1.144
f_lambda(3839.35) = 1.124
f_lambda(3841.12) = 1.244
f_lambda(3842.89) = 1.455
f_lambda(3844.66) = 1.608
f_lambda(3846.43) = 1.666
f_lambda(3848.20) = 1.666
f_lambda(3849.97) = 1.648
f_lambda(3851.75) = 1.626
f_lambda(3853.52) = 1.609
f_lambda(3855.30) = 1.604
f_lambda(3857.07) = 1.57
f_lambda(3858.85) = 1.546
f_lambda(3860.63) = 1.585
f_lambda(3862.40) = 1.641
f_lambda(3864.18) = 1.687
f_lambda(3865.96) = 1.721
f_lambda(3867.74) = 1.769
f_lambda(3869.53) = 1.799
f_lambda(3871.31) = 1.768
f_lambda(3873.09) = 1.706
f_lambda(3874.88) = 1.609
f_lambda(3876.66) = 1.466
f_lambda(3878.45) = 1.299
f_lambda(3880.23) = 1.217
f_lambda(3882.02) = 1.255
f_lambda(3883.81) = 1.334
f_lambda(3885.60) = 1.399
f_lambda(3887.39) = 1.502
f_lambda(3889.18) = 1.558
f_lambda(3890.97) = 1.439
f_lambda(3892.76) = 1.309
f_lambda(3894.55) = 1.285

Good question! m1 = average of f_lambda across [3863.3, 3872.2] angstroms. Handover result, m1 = 1.75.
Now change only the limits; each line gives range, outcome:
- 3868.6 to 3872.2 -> 1.78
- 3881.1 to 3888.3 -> 1.37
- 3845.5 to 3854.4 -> 1.64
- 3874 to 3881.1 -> 1.4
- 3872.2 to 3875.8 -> 1.66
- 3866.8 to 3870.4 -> 1.78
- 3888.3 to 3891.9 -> 1.5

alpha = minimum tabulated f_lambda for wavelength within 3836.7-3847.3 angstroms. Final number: 1.124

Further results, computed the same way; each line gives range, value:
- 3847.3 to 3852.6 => 1.626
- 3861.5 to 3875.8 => 1.609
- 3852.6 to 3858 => 1.57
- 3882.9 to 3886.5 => 1.334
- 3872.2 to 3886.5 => 1.217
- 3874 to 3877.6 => 1.466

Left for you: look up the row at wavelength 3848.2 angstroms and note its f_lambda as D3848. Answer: 1.666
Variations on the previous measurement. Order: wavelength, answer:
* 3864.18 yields 1.687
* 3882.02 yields 1.255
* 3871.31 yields 1.768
